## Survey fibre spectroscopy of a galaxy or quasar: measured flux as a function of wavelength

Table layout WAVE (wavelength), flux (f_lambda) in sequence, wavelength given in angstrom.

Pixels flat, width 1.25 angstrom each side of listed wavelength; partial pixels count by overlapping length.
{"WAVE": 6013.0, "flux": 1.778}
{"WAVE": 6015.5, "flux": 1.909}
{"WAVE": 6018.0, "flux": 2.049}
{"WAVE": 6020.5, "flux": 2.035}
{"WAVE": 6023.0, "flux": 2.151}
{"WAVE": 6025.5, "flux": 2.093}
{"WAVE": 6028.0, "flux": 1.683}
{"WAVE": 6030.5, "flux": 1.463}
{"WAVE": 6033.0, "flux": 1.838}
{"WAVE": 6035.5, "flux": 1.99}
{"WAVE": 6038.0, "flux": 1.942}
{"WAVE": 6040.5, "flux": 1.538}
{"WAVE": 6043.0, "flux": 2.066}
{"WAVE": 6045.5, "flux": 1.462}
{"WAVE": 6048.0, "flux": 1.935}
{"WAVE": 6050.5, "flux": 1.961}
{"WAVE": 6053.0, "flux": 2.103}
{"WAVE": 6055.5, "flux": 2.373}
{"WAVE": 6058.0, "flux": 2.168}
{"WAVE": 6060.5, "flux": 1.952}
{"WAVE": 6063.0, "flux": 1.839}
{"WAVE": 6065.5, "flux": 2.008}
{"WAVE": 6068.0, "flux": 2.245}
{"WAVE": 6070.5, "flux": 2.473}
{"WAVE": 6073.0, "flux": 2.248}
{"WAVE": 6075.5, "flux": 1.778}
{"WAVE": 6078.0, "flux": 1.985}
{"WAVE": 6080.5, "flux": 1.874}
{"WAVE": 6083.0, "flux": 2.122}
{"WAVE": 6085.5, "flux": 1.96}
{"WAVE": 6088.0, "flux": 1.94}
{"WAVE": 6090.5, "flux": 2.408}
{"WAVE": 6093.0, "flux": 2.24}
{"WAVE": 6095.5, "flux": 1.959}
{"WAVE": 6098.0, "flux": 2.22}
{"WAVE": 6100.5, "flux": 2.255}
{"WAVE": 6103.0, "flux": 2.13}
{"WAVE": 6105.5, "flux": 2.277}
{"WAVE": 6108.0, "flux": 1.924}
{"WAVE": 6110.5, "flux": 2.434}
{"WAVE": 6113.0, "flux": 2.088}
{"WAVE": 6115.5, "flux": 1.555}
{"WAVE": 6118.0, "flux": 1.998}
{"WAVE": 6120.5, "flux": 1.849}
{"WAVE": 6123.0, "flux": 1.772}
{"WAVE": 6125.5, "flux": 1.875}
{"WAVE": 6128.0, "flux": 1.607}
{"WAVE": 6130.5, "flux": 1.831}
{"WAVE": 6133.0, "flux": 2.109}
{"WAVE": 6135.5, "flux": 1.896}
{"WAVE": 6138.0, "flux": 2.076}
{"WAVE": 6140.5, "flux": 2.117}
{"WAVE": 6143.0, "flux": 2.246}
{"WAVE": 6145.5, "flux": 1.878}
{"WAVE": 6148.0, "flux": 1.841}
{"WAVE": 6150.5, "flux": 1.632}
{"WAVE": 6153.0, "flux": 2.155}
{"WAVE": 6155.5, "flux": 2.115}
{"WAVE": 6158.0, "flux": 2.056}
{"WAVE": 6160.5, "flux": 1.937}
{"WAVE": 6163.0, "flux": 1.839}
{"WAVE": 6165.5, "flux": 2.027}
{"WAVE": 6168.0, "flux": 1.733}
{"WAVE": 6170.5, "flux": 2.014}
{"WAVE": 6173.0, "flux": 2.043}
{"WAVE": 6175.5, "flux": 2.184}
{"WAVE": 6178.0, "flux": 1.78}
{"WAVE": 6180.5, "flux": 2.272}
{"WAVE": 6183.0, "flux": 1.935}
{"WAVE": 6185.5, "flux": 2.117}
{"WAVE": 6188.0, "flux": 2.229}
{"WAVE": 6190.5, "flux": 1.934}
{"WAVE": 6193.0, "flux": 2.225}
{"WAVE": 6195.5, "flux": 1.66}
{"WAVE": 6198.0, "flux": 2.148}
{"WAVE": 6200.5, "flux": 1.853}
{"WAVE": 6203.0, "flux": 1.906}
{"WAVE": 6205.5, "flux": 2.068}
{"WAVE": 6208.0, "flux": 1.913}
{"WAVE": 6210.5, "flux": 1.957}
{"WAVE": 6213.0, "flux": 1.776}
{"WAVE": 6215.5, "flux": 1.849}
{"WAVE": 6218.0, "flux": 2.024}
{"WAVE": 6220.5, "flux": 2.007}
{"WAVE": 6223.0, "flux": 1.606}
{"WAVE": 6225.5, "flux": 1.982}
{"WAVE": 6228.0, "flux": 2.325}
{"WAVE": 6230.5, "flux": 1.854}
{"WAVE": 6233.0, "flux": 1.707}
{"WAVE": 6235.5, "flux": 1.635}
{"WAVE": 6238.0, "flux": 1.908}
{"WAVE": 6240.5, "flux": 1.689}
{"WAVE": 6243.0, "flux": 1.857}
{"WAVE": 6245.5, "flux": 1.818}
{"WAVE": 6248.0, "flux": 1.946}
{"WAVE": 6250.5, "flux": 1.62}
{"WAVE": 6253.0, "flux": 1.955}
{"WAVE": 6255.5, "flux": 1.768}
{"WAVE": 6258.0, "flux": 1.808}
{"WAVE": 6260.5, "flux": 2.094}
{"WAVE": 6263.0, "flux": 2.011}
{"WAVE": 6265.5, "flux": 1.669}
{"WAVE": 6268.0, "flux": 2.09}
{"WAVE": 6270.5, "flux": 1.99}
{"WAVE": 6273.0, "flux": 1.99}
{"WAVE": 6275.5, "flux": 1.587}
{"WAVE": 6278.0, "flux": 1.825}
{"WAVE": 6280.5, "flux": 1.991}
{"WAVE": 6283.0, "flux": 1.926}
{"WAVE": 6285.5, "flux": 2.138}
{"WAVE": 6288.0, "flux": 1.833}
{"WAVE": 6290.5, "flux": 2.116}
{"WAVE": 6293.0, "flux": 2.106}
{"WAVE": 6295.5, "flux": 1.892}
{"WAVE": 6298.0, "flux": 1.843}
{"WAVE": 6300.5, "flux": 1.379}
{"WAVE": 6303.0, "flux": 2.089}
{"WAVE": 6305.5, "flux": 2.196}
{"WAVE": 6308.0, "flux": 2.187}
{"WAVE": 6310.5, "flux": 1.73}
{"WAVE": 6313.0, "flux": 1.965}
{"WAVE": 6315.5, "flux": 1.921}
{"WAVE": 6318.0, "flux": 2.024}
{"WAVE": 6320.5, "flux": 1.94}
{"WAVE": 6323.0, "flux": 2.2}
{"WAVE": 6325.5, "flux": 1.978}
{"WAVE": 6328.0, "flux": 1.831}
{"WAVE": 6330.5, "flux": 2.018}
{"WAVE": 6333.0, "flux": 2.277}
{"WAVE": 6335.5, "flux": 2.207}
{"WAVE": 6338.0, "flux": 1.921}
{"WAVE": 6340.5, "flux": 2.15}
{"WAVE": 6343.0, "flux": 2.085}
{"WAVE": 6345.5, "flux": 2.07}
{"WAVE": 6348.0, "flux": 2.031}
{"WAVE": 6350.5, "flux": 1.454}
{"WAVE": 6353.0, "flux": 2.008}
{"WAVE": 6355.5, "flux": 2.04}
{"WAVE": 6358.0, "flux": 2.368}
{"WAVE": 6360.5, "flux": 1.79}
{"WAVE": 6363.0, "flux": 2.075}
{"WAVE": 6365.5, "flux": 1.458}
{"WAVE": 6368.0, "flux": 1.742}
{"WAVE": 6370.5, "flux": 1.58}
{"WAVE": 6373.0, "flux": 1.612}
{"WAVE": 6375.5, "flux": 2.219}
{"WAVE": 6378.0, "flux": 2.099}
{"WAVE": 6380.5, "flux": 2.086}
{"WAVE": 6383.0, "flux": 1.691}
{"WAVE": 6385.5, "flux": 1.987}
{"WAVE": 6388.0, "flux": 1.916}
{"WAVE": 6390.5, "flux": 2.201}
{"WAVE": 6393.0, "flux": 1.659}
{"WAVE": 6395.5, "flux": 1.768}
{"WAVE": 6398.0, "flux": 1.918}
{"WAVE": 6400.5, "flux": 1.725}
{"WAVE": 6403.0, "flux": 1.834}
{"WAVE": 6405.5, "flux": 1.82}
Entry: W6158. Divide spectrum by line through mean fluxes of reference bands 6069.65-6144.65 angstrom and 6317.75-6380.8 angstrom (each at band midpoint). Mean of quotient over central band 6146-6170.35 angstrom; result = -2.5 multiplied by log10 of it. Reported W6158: 0.05 mag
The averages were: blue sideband 2.04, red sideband 1.97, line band 1.93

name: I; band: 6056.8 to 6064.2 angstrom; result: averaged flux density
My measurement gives 1.99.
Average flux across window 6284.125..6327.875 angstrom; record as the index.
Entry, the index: 1.97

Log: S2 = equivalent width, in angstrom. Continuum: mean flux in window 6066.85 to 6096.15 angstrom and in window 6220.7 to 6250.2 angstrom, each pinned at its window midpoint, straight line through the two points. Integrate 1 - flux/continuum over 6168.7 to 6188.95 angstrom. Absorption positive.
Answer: -1.2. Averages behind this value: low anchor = 2.11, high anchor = 1.85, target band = 2.06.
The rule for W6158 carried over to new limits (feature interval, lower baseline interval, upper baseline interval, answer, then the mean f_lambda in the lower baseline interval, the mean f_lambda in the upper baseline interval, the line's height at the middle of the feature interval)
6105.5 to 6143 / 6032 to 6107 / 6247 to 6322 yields 0.03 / 2.04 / 1.92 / 2.01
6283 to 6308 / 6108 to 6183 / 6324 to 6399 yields -0.01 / 1.96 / 1.94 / 1.95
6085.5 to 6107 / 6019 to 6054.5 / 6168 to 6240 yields -0.14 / 1.88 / 1.95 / 1.91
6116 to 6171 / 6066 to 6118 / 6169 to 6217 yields 0.06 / 2.1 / 1.99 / 2.05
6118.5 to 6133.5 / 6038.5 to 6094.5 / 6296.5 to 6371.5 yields 0.10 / 2.03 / 1.95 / 2.01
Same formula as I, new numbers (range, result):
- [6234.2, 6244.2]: 1.77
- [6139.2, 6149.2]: 2.02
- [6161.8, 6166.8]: 1.93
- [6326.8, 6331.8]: 1.93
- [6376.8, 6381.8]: 2.09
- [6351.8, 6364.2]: 2.06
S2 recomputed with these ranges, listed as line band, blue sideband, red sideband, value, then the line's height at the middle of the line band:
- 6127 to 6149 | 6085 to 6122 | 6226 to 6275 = 0.8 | 2.03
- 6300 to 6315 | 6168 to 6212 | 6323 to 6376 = 0.1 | 1.96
